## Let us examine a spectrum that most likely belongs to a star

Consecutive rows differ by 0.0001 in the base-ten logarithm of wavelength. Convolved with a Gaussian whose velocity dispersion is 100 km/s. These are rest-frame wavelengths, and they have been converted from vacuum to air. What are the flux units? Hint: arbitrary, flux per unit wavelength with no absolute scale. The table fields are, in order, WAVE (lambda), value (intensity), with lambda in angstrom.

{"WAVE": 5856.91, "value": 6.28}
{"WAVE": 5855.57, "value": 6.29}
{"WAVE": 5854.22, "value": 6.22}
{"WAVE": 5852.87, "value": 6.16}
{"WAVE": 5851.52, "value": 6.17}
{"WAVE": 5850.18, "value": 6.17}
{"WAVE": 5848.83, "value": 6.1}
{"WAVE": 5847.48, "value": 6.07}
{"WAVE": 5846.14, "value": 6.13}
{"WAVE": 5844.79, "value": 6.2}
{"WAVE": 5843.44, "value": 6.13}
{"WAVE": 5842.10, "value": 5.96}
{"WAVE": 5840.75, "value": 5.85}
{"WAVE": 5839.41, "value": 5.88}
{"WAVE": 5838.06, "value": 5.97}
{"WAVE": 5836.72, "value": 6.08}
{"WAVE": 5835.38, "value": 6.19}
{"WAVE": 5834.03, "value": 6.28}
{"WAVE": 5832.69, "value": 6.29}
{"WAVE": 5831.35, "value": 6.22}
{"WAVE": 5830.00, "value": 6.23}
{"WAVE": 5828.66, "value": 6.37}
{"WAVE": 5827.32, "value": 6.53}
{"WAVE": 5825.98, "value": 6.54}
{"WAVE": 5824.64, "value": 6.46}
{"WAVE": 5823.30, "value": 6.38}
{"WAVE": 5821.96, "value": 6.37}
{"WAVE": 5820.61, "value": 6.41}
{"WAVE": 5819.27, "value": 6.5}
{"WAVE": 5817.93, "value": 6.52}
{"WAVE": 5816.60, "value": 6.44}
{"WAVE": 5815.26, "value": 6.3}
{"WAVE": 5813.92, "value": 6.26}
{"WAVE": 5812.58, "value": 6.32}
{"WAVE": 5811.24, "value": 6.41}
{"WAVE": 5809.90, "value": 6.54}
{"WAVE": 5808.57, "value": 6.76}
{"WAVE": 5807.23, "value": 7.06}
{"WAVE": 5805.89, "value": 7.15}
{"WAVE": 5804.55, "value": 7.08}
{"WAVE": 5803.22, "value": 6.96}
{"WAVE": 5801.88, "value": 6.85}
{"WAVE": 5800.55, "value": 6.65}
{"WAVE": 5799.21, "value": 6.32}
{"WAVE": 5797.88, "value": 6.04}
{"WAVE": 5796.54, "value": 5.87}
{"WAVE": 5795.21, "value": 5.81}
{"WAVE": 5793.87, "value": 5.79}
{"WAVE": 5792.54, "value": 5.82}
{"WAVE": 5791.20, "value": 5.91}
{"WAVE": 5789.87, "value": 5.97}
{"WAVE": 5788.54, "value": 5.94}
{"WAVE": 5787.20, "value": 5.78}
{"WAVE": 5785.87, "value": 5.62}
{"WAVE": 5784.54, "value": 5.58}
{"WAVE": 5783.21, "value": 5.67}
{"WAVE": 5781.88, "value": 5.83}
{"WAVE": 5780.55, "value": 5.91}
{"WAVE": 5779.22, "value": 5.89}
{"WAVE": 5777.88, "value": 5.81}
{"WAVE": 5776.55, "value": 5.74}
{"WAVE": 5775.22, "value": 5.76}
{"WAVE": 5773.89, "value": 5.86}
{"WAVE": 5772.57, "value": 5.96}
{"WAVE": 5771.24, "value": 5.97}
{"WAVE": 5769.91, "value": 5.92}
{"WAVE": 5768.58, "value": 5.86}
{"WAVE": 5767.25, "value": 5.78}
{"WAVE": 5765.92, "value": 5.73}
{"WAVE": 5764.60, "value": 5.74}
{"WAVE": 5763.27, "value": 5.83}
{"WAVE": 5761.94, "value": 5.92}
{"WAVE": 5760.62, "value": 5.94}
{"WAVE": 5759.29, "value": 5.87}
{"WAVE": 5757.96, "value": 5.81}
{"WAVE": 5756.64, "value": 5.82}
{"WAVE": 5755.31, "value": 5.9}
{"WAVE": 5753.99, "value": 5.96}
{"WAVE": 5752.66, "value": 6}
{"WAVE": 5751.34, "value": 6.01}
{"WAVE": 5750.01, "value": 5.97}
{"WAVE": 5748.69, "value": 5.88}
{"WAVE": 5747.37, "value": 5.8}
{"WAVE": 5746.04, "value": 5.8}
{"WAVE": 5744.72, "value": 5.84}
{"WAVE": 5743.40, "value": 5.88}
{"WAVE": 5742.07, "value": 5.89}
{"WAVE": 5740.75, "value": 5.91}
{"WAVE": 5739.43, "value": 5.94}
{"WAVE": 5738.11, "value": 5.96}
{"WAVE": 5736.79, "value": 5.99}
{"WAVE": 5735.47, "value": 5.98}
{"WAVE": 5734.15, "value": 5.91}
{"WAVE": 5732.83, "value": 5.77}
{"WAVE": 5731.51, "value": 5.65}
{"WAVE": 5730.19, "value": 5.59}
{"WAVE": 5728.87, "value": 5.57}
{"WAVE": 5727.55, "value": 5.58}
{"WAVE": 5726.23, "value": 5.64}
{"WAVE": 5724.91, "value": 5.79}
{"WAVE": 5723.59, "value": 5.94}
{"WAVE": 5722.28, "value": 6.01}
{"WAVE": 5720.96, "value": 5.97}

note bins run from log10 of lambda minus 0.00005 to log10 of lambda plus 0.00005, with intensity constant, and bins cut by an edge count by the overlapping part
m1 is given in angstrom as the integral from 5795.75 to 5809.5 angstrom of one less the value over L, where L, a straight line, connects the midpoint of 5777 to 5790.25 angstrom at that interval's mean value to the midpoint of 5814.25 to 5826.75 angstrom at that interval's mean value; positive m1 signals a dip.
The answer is -1.2 angstrom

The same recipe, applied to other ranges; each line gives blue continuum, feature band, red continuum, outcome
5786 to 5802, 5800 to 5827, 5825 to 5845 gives -2.2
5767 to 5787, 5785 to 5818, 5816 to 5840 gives -1.4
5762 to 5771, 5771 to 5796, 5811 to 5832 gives 0.7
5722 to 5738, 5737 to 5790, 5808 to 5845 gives 1.0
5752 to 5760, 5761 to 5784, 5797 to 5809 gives 1.3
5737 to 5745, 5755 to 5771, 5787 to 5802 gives 0.3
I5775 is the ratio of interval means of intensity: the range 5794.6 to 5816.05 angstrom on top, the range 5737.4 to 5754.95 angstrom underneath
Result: 1.10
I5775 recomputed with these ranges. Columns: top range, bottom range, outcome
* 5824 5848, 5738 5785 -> 1.06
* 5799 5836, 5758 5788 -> 1.12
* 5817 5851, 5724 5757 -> 1.07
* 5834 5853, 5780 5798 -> 1.05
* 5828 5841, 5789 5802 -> 1.01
